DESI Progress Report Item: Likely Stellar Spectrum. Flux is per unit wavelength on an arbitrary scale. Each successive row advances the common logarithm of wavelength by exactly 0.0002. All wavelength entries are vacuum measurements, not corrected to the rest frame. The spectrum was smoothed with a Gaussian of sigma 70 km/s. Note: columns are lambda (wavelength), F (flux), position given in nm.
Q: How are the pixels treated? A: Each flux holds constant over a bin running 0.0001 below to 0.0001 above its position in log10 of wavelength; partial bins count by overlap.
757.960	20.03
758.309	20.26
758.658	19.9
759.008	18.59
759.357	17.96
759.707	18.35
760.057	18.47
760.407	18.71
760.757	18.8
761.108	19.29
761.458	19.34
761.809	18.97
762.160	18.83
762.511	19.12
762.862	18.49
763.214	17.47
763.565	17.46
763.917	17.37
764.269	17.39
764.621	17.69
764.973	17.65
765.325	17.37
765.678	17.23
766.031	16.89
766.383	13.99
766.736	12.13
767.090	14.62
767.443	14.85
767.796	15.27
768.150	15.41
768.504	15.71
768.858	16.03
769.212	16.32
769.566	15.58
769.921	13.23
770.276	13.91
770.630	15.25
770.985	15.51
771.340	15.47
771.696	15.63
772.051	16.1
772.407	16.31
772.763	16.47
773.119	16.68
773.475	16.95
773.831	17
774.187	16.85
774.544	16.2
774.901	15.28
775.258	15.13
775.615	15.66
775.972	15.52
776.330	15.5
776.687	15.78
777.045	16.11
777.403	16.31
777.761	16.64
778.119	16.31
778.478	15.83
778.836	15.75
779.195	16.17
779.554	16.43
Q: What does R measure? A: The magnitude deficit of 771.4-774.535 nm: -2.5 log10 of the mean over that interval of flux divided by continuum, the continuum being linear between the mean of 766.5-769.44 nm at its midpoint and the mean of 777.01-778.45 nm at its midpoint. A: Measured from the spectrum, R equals -0.051 mag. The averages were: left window 15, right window 16.3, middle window 16.4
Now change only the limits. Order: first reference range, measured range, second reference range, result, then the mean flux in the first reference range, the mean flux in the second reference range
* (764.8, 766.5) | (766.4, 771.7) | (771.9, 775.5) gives 0.11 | 16.7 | 16.3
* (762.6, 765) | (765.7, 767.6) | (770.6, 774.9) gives 0.17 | 17.7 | 16.2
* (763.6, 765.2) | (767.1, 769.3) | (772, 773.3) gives 0.10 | 17.5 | 16.4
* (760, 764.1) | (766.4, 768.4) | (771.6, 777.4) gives 0.21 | 18.5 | 16.1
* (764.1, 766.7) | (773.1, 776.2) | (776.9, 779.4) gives 0.01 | 16.6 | 16.2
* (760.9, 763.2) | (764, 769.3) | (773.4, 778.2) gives 0.13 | 18.9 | 16.1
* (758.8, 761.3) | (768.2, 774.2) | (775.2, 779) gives 0.07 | 18.6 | 15.9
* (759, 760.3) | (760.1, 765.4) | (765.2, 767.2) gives -0.08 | 18.3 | 15.3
